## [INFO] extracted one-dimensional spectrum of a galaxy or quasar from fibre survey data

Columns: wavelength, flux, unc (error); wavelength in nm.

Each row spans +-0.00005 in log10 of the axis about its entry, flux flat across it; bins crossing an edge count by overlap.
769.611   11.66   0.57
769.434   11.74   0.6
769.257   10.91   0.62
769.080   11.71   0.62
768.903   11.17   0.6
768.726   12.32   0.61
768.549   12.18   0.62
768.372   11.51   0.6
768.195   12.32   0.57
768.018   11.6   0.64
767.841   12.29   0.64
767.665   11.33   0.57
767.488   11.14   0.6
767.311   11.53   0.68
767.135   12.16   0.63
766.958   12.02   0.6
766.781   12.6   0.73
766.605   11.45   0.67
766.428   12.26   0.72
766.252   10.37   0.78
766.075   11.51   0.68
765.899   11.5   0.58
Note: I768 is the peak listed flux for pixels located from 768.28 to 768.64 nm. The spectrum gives 12.18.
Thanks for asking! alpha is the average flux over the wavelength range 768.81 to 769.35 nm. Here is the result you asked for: 11.3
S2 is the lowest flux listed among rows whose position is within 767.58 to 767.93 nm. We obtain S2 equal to 11.33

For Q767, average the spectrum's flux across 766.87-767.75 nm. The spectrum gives 11.6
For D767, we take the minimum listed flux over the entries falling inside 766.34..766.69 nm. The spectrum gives 11.45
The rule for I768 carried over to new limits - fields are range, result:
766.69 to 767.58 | 12.6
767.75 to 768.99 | 12.32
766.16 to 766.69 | 12.26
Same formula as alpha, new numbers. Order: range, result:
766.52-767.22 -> 12.1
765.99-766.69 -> 11.4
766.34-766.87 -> 12.1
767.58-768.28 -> 11.9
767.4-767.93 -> 11.6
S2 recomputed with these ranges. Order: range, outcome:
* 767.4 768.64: 11.14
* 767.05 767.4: 11.53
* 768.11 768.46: 11.51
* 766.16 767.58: 10.37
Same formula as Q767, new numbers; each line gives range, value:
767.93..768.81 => 12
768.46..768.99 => 11.9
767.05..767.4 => 11.9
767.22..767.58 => 11.3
